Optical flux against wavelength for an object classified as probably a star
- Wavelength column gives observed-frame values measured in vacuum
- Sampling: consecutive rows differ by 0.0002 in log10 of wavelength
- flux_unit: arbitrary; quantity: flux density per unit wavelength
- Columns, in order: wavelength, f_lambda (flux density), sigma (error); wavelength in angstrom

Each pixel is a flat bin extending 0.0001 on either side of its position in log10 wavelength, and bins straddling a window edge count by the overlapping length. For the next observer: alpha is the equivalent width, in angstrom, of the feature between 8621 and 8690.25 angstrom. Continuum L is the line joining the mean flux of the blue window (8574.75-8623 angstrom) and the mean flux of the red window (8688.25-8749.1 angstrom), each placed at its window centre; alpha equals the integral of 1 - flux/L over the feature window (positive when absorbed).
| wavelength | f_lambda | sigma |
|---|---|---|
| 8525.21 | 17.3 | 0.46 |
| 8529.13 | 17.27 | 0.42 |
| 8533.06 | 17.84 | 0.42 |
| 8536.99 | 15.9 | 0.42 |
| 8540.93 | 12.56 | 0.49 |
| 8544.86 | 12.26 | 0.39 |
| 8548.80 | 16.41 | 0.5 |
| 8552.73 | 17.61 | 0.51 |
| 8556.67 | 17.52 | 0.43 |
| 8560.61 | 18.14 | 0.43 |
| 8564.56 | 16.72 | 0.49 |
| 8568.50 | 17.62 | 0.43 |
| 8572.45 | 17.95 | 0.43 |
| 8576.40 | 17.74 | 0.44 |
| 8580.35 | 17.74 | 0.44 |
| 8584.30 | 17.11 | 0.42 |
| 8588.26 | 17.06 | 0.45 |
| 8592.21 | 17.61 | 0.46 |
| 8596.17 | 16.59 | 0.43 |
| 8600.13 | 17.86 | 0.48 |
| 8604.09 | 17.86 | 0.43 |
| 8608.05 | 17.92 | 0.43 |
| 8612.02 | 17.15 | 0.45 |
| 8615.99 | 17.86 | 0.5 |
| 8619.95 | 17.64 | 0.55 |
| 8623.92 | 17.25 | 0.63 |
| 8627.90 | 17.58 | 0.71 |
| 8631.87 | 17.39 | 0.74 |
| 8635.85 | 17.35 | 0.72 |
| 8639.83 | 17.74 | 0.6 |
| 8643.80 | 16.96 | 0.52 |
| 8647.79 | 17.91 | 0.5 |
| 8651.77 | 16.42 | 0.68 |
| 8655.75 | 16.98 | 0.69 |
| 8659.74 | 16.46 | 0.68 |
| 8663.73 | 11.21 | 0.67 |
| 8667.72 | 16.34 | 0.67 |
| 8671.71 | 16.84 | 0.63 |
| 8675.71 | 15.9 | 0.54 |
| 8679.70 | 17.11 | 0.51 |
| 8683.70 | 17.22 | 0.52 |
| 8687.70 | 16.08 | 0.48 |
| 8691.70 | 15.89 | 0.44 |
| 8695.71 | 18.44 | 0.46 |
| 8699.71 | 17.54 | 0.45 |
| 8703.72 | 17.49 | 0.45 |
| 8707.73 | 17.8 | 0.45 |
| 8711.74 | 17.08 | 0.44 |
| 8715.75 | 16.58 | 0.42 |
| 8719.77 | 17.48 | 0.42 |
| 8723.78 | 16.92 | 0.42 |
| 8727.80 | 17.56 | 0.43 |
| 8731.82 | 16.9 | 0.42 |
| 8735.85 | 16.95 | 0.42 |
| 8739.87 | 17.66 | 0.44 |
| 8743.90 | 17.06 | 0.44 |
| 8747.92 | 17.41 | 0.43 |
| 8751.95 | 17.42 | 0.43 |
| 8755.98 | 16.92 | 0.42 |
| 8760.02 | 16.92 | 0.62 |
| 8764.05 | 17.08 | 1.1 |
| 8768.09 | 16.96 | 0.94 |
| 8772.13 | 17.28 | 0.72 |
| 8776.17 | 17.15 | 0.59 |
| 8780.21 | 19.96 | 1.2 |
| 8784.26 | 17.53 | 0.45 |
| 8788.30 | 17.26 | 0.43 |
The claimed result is 2.9 angstrom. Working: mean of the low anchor 17.5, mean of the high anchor 17.2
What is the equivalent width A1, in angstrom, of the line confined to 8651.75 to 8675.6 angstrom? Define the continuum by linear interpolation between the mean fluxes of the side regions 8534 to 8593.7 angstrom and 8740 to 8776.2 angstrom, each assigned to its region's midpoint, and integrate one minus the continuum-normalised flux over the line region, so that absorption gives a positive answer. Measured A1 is 1.8 angstrom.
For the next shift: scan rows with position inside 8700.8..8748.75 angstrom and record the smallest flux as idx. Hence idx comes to 16.58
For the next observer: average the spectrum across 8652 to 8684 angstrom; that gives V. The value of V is 16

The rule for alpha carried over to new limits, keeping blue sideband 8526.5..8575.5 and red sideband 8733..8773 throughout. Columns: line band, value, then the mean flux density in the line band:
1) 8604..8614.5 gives -0.57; 17.6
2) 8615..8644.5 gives -1.25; 17.5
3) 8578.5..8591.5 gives -0.55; 17.3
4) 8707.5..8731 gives -0.18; 17.2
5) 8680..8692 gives 0.27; 16.6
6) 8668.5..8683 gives 0.23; 16.6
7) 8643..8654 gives -0.18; 17.1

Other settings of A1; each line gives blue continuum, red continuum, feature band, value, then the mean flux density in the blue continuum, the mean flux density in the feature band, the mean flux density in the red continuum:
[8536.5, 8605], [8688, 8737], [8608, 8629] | -0.8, 16.8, 17.5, 17.2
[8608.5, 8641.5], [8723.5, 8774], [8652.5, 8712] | 2.8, 17.5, 16.5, 17.2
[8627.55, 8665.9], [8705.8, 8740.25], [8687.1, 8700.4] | -0.1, 16.6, 17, 17.2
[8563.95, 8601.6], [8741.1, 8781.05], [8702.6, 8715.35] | 0.0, 17.4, 17.3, 17.3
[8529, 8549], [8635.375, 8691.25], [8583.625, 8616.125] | -3.5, 15.1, 17.4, 16.4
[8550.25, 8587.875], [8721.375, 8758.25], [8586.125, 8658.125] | 0.2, 17.5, 17.4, 17.2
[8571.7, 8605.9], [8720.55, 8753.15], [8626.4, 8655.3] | 0.1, 17.5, 17.3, 17.2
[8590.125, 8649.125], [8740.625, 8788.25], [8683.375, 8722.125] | 0.7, 17.5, 17.2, 17.4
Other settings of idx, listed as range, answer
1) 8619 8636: 17.25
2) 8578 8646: 16.59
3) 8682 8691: 16.08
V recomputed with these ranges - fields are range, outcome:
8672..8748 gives 17.1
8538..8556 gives 15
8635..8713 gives 16.7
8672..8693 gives 16.5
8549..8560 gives 17.5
